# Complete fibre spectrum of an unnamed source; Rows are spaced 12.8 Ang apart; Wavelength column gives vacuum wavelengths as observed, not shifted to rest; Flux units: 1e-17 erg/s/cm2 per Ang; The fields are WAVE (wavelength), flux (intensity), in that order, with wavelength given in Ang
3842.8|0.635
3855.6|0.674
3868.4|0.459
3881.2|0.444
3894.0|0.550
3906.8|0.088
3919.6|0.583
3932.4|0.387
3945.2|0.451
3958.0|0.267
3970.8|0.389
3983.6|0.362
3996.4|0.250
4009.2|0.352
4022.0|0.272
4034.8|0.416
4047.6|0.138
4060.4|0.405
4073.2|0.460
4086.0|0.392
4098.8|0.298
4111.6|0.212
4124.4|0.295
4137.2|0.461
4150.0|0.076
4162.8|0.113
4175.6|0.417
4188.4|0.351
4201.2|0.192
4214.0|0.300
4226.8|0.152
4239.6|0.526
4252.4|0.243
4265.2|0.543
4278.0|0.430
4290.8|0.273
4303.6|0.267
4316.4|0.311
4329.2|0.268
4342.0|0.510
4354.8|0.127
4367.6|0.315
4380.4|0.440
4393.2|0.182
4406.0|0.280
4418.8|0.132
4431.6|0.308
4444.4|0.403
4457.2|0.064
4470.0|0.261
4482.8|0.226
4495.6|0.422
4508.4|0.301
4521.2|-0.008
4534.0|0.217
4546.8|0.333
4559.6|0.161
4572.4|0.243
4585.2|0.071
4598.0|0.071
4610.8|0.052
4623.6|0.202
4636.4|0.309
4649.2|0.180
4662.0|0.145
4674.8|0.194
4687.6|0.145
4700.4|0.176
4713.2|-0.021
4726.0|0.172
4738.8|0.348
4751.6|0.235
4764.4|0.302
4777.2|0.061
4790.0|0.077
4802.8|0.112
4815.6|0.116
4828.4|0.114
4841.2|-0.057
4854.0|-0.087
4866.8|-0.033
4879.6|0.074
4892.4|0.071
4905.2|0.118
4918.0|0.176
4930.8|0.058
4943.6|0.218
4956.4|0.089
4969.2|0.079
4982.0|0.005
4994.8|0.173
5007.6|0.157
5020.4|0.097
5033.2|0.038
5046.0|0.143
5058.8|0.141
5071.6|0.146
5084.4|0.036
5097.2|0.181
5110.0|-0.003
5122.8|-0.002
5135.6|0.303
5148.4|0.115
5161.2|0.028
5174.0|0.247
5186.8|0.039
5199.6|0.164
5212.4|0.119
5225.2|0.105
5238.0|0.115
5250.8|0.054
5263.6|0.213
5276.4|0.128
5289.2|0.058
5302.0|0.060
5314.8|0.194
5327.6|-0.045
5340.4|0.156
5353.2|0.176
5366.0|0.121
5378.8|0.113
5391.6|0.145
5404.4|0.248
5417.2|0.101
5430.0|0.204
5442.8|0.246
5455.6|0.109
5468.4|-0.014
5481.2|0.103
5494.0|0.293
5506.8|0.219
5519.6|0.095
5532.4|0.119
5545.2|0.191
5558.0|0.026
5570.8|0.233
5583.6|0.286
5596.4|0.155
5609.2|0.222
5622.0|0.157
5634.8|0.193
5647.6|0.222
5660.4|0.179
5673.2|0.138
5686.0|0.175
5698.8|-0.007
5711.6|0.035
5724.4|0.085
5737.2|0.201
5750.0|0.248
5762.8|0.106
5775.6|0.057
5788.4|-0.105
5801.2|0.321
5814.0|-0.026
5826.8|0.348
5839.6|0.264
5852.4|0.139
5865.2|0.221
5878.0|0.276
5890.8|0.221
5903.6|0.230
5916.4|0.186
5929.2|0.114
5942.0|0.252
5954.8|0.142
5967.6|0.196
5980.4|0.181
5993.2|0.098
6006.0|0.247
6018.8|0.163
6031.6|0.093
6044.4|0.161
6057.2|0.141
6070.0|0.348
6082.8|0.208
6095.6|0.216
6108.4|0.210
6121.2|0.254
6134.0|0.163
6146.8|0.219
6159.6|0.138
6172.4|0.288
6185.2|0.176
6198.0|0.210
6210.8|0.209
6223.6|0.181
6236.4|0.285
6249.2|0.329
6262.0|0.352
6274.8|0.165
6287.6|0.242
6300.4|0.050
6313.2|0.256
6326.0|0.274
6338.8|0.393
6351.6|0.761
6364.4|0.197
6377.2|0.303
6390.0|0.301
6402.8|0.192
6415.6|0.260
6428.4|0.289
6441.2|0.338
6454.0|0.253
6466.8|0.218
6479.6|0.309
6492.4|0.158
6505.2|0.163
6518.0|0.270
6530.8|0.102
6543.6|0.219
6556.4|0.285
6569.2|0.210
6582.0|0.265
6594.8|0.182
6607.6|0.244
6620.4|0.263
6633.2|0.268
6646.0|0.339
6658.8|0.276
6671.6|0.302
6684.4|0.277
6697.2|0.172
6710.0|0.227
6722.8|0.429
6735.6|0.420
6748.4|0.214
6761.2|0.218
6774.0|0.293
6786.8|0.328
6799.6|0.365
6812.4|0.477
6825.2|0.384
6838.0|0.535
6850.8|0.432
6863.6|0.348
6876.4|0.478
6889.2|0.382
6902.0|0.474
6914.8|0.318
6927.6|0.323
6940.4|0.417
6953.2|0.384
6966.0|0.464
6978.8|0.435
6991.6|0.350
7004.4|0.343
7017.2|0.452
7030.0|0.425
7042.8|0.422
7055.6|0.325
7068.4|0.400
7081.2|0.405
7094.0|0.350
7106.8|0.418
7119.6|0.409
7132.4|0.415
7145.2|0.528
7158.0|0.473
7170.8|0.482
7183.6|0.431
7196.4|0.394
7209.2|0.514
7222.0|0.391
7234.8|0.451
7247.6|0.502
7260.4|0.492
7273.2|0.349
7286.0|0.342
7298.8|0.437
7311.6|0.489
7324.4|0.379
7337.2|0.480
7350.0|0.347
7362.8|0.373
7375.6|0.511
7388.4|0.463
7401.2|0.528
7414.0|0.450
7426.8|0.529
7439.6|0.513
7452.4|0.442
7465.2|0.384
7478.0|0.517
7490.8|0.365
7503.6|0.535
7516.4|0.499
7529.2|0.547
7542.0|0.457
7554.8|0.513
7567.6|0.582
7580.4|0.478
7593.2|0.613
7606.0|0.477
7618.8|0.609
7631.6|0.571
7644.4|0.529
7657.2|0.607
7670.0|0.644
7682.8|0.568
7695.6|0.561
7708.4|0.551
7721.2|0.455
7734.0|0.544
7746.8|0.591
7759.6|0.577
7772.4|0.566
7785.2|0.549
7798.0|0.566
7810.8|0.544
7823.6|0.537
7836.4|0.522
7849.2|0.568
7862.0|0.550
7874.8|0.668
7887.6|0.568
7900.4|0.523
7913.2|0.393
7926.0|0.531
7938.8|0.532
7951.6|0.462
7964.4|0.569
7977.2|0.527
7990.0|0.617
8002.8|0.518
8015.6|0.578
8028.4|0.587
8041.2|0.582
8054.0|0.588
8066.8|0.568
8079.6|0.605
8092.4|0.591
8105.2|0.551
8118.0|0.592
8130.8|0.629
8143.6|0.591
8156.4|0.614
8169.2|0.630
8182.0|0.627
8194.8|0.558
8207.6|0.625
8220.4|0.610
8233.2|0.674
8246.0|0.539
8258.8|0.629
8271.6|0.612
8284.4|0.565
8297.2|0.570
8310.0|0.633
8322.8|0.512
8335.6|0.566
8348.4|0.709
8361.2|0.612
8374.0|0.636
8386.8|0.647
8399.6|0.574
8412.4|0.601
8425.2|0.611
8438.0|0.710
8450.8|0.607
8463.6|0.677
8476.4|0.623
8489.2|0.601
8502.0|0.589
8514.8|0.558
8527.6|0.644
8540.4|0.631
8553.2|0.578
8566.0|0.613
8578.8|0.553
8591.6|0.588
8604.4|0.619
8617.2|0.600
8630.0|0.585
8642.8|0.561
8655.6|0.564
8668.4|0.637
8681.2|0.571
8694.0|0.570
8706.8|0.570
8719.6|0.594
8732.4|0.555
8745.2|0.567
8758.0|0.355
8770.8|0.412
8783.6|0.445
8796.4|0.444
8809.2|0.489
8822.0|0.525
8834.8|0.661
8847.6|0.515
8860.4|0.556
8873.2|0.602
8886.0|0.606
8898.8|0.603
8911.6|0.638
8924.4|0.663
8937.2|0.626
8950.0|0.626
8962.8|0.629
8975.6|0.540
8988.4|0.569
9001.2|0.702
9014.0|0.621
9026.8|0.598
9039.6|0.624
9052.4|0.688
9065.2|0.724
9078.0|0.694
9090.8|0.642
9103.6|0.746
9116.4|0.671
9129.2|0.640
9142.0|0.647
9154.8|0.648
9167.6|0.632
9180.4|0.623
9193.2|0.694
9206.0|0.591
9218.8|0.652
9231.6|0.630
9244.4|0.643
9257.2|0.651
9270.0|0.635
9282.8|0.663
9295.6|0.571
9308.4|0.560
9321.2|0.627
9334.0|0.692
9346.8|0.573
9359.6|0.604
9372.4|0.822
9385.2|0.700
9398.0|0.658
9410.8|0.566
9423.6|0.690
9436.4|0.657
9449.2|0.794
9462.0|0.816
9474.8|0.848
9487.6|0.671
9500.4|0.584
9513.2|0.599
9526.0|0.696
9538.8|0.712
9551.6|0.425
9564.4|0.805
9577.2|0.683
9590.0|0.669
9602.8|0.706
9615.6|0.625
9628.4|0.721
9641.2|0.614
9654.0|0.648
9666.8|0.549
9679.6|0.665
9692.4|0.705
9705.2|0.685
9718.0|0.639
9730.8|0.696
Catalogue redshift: 0.703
